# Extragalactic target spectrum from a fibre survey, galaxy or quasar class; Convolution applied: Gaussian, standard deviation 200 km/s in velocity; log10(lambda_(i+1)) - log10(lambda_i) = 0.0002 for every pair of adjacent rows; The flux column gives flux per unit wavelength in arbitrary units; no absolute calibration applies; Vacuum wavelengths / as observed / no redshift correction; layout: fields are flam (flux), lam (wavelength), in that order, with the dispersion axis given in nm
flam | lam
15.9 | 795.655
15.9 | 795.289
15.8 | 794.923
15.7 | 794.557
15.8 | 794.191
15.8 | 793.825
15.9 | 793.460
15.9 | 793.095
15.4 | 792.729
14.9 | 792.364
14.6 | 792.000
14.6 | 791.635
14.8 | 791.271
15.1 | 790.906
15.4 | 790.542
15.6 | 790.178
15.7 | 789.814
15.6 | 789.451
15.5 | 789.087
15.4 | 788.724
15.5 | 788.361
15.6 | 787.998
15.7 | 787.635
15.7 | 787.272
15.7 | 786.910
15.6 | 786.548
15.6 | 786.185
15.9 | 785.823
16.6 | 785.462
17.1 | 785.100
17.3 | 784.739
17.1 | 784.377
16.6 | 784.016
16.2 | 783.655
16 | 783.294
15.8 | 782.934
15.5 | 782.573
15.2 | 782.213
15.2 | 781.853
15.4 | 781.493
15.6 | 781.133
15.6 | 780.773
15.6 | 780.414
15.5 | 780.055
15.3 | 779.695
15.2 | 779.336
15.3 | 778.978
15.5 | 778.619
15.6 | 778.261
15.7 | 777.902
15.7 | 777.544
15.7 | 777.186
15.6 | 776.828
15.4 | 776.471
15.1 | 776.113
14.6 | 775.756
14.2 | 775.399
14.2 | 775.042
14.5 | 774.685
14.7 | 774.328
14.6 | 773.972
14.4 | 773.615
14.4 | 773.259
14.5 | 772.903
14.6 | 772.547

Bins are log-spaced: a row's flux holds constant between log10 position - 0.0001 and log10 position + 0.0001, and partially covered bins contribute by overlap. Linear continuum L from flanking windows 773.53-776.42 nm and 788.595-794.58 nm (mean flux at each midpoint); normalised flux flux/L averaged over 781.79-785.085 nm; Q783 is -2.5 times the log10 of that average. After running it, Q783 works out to -0.083 mag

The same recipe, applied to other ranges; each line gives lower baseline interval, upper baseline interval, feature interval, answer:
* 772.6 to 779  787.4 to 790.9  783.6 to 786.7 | -0.07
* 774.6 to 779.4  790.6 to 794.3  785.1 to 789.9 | -0.04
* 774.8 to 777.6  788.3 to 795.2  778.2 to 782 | -0.02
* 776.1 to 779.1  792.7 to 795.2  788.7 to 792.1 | 0.03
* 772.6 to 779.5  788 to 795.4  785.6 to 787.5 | -0.03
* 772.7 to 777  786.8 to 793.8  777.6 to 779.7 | -0.04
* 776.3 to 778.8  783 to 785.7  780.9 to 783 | 0.06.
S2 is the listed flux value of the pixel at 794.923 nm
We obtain 15.8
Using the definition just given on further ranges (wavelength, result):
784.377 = 17.1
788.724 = 15.4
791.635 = 14.6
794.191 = 15.8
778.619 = 15.5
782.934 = 15.8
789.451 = 15.6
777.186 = 15.7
